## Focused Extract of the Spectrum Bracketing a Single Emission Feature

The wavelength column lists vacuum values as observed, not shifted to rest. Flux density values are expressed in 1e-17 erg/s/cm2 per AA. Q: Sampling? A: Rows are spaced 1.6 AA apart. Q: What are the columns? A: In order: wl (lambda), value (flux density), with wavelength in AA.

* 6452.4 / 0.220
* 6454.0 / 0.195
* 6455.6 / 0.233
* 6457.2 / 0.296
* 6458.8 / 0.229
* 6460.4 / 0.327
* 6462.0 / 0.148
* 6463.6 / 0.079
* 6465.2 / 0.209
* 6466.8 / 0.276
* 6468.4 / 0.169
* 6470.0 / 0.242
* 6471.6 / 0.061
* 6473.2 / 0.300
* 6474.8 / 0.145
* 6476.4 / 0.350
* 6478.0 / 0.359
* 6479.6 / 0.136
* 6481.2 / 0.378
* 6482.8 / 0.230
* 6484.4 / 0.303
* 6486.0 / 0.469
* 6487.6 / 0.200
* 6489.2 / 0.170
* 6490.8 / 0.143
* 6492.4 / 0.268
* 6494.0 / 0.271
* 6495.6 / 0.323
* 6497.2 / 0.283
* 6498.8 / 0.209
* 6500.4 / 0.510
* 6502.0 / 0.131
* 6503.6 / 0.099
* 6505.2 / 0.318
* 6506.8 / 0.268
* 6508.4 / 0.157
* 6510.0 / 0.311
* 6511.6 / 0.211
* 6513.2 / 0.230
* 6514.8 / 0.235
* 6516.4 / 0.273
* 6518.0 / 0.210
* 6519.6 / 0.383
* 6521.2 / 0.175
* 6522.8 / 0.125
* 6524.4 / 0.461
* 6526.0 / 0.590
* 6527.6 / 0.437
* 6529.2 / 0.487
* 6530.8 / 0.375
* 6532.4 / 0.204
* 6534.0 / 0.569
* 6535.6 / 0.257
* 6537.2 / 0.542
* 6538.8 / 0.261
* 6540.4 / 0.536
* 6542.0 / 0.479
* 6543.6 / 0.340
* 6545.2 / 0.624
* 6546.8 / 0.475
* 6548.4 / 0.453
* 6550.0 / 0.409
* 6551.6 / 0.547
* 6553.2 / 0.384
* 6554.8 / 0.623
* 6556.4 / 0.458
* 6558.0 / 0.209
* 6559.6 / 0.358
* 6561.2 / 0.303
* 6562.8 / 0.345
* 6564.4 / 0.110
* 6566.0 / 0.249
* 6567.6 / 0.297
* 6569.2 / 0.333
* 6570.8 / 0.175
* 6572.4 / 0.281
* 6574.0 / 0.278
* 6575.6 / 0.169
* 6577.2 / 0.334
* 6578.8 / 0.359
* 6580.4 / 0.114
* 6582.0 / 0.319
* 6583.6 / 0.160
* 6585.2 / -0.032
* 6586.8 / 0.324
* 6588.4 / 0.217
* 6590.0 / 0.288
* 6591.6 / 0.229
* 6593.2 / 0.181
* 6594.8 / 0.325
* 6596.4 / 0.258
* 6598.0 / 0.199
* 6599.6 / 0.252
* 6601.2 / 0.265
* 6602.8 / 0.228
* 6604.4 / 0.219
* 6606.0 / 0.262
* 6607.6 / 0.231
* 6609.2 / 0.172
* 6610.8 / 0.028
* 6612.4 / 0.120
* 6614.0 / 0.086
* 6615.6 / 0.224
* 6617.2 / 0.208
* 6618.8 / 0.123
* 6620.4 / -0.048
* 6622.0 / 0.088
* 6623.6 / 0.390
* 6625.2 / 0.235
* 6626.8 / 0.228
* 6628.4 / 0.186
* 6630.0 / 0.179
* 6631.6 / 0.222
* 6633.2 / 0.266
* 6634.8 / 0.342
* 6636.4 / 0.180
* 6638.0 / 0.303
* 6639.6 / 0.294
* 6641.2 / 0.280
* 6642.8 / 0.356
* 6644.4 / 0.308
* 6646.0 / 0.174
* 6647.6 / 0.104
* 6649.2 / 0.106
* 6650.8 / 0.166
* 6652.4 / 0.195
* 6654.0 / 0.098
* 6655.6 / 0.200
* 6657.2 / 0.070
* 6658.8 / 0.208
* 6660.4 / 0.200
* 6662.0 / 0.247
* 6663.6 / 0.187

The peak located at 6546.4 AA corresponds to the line C IV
